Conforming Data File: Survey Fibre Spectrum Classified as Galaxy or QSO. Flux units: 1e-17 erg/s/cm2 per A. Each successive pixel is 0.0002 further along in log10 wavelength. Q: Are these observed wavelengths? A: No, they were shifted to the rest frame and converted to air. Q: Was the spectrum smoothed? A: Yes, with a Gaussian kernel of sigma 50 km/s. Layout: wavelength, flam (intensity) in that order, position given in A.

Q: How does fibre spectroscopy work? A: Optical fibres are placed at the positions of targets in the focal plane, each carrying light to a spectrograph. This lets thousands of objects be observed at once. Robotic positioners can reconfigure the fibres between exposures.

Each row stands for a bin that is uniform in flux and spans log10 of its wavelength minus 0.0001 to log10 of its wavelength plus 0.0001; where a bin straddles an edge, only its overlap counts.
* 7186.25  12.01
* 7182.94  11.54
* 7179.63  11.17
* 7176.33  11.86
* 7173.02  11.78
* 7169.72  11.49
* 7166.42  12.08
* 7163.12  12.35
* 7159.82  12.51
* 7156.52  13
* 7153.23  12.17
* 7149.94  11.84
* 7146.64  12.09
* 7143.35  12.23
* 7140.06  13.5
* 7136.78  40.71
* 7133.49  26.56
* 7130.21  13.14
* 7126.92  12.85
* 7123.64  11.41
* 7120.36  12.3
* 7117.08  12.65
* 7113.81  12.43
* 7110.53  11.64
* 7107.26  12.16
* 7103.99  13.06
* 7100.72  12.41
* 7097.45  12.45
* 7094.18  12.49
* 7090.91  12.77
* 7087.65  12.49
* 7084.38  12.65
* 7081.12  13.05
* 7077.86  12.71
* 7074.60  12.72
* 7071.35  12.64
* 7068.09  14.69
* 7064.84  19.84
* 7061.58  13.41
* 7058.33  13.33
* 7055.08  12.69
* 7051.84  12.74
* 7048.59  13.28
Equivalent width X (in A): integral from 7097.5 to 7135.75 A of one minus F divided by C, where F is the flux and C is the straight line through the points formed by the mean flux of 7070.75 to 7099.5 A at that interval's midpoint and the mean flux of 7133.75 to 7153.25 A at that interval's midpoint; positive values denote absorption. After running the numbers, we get 4.1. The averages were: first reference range 12.7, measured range 14.1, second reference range 18.2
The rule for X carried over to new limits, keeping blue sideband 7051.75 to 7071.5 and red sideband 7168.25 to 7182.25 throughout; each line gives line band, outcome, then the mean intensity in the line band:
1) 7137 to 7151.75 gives -3.3 A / 15.1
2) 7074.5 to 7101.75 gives 2.2 A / 12.6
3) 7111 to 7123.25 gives 0.7 A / 12.3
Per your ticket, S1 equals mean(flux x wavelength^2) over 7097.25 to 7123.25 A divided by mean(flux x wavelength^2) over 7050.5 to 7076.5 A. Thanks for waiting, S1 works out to 0.89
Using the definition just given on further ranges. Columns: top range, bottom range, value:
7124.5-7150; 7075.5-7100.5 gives 1.45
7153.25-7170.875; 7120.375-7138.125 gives 0.63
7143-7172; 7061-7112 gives 0.94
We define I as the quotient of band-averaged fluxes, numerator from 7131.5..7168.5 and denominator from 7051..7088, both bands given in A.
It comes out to 1.19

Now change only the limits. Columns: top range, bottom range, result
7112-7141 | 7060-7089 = 1.26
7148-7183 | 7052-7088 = 0.88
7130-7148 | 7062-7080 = 1.41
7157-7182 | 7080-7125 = 0.96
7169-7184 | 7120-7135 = 0.75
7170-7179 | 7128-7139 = 0.46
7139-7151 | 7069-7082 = 0.96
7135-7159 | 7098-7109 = 1.31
